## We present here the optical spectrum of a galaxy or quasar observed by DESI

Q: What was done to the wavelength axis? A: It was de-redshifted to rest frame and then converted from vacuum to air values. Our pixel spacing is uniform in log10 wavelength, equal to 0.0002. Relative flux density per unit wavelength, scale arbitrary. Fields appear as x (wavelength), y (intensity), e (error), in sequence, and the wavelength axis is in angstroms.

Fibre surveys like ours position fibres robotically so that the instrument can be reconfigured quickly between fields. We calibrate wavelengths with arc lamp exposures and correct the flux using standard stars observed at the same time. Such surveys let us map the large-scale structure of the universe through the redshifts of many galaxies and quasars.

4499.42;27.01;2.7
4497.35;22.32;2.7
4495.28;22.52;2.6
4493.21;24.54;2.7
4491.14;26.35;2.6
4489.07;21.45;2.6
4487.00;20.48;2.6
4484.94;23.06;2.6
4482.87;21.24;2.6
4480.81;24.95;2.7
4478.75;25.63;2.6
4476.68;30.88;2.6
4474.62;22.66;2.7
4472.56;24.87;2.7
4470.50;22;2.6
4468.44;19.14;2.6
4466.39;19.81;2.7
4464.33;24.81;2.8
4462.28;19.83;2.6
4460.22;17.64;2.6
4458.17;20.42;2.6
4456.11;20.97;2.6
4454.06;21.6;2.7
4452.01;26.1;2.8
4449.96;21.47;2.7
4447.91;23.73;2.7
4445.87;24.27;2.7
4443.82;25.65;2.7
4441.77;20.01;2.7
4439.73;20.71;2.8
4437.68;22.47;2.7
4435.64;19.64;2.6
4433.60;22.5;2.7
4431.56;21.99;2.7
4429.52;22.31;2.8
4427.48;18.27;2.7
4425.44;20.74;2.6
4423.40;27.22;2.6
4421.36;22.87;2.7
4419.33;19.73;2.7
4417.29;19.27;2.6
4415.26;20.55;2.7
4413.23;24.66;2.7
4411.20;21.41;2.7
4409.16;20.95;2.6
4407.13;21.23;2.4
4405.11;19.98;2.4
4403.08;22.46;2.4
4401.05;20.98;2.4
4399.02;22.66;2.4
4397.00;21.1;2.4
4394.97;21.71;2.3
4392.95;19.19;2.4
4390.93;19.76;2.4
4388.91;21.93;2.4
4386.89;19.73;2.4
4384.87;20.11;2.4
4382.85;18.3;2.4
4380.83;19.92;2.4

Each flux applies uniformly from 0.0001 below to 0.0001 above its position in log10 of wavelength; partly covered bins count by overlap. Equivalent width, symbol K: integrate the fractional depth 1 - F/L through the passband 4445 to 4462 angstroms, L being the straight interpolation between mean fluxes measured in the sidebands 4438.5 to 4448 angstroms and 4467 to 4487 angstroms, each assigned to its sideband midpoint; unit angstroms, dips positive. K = 0.82 angstroms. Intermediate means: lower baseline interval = 22.8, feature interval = 21.9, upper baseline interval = 23.6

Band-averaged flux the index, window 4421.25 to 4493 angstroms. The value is 22.5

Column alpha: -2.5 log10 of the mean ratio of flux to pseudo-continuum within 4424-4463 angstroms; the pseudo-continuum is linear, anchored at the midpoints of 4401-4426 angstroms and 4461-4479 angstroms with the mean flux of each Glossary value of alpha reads 0.04 mag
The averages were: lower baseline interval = 21.7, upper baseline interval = 23.1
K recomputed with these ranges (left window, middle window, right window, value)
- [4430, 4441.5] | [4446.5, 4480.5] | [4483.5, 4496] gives -0.6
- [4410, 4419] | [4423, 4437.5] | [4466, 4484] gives 0.2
